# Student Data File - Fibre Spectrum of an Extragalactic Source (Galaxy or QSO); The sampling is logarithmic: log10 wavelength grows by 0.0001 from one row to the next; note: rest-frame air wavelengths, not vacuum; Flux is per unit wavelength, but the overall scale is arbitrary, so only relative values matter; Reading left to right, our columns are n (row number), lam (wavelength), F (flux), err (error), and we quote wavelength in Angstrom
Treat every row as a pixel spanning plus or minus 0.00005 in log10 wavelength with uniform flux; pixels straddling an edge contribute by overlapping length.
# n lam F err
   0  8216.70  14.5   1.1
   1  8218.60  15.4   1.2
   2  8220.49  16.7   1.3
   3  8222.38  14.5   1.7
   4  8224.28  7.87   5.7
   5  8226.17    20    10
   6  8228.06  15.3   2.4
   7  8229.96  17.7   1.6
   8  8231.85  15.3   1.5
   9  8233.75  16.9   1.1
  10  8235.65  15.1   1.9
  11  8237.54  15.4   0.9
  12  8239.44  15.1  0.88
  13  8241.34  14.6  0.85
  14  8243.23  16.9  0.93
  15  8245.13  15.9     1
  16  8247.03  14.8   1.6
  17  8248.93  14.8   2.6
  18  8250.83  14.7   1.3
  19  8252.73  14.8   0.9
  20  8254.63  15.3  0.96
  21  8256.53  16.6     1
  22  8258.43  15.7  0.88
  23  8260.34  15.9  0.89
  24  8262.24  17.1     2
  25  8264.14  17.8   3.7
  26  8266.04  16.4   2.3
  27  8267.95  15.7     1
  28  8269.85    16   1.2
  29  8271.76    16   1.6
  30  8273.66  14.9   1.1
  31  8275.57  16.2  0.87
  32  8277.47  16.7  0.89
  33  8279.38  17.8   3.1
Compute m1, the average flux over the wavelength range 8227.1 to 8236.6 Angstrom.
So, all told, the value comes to 16.1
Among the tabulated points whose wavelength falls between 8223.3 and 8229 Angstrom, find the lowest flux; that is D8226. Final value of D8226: 7.87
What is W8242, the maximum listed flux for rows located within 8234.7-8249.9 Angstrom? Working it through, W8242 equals 16.9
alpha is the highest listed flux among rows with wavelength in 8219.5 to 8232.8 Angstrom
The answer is 20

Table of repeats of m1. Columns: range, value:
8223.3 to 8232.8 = 15.2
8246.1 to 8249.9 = 14.8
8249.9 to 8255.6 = 14.9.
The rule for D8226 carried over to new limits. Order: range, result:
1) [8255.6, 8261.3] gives 15.7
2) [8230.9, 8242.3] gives 14.6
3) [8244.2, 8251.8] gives 14.7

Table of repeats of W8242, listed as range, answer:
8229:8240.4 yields 17.7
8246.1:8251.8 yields 14.8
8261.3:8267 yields 17.8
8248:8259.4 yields 16.6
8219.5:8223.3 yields 16.7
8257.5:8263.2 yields 17.1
